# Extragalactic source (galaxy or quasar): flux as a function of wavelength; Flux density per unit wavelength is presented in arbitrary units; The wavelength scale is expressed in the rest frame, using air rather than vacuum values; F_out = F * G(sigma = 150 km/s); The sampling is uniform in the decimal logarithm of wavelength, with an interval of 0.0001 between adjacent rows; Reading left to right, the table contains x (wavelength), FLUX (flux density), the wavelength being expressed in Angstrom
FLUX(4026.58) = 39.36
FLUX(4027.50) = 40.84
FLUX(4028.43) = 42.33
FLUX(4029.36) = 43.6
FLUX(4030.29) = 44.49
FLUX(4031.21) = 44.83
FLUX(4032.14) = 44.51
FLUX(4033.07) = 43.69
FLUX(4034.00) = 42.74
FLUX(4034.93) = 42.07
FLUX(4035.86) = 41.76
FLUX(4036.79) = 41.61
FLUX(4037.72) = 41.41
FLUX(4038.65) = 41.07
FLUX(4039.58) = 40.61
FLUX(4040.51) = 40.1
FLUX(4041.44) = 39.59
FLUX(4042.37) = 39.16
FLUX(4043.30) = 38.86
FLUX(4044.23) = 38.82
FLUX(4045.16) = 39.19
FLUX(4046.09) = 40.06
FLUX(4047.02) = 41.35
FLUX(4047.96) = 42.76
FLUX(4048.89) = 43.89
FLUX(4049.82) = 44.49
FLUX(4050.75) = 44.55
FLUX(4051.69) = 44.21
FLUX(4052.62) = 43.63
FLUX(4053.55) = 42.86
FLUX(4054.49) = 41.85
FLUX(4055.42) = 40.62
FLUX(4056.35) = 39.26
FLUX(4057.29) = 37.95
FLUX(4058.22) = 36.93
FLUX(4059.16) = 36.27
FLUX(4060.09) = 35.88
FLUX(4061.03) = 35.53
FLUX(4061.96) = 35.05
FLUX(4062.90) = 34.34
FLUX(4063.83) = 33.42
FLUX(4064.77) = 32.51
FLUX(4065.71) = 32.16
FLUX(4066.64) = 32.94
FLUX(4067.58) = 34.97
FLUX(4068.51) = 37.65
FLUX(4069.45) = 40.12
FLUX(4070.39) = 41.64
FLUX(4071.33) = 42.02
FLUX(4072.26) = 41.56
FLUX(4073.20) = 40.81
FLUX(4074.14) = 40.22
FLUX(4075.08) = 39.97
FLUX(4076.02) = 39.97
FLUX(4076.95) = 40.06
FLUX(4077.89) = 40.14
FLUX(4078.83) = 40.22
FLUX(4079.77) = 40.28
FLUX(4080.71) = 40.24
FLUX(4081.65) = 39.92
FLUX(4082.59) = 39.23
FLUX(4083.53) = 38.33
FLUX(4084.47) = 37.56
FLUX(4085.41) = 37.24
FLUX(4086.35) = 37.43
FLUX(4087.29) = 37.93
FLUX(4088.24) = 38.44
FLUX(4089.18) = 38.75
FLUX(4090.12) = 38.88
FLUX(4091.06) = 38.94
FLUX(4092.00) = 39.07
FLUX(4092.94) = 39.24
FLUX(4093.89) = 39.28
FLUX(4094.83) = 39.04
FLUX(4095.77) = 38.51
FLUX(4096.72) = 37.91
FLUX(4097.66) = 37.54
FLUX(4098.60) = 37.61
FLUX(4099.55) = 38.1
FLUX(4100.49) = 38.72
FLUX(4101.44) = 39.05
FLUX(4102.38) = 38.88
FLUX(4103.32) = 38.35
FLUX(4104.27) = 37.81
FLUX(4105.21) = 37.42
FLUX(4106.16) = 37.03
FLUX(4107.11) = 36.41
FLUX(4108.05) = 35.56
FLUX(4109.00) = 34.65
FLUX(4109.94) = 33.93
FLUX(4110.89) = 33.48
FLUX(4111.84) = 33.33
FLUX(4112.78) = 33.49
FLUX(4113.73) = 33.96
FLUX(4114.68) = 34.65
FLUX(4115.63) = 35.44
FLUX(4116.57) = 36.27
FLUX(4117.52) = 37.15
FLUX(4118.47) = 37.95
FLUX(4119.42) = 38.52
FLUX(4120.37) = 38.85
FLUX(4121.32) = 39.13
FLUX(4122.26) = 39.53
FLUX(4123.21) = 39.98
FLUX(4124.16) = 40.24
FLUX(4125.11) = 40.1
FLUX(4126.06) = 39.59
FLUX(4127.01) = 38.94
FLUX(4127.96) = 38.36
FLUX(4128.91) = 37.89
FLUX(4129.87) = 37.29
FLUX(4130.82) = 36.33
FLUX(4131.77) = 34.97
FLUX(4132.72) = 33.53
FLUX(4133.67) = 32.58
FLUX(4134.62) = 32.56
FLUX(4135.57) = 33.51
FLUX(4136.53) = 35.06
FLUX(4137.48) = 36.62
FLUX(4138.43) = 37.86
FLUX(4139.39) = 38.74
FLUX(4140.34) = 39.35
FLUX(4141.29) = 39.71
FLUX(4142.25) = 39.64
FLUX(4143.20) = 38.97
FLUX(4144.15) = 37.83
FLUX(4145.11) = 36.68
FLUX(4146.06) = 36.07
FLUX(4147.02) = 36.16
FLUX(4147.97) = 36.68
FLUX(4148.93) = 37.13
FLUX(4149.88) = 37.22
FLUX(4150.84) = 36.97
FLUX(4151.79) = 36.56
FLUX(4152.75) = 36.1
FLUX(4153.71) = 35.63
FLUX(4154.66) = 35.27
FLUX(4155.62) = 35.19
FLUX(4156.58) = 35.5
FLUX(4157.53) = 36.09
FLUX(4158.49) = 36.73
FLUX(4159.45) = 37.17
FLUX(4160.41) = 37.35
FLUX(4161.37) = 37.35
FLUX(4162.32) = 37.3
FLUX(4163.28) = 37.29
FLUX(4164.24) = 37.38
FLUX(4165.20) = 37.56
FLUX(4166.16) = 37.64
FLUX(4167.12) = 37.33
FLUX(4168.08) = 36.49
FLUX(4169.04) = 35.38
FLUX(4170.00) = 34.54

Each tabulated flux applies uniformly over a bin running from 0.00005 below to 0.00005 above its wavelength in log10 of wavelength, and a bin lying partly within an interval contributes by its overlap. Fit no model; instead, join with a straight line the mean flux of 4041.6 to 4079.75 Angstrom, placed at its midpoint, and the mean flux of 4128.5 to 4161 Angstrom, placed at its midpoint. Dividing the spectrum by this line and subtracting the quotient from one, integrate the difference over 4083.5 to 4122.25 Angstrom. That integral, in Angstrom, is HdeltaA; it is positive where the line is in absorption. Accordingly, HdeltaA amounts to 0.5 Angstrom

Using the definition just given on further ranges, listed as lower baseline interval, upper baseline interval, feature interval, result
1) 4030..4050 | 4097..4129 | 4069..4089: -0.17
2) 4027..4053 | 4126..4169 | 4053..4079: 1.68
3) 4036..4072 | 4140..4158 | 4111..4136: 0.62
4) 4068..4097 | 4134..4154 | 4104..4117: 1.03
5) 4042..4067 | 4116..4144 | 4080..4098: -0.17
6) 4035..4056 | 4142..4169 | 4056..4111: 2.77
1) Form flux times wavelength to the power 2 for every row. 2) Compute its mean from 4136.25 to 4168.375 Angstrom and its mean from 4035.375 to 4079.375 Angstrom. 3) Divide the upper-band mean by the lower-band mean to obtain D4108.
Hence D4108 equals 1.0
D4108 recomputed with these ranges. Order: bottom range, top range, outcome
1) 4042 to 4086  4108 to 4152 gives 0.97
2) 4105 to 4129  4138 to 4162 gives 1.02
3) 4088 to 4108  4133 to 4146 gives 0.98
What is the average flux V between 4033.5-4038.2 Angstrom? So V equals 41.9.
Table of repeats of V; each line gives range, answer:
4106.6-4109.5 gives 35.6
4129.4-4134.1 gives 35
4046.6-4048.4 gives 41.9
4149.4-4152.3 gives 36.9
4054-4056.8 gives 40.6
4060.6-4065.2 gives 34.2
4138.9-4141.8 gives 39.2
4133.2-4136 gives 32.9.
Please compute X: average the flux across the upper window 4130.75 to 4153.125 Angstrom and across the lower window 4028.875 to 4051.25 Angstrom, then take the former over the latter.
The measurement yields 0.9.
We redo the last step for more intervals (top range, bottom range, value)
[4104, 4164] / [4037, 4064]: 0.92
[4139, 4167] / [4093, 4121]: 1.01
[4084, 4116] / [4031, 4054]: 0.89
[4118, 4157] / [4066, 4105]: 0.96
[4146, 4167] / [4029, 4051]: 0.88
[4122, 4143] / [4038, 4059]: 0.91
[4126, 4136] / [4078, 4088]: 0.92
